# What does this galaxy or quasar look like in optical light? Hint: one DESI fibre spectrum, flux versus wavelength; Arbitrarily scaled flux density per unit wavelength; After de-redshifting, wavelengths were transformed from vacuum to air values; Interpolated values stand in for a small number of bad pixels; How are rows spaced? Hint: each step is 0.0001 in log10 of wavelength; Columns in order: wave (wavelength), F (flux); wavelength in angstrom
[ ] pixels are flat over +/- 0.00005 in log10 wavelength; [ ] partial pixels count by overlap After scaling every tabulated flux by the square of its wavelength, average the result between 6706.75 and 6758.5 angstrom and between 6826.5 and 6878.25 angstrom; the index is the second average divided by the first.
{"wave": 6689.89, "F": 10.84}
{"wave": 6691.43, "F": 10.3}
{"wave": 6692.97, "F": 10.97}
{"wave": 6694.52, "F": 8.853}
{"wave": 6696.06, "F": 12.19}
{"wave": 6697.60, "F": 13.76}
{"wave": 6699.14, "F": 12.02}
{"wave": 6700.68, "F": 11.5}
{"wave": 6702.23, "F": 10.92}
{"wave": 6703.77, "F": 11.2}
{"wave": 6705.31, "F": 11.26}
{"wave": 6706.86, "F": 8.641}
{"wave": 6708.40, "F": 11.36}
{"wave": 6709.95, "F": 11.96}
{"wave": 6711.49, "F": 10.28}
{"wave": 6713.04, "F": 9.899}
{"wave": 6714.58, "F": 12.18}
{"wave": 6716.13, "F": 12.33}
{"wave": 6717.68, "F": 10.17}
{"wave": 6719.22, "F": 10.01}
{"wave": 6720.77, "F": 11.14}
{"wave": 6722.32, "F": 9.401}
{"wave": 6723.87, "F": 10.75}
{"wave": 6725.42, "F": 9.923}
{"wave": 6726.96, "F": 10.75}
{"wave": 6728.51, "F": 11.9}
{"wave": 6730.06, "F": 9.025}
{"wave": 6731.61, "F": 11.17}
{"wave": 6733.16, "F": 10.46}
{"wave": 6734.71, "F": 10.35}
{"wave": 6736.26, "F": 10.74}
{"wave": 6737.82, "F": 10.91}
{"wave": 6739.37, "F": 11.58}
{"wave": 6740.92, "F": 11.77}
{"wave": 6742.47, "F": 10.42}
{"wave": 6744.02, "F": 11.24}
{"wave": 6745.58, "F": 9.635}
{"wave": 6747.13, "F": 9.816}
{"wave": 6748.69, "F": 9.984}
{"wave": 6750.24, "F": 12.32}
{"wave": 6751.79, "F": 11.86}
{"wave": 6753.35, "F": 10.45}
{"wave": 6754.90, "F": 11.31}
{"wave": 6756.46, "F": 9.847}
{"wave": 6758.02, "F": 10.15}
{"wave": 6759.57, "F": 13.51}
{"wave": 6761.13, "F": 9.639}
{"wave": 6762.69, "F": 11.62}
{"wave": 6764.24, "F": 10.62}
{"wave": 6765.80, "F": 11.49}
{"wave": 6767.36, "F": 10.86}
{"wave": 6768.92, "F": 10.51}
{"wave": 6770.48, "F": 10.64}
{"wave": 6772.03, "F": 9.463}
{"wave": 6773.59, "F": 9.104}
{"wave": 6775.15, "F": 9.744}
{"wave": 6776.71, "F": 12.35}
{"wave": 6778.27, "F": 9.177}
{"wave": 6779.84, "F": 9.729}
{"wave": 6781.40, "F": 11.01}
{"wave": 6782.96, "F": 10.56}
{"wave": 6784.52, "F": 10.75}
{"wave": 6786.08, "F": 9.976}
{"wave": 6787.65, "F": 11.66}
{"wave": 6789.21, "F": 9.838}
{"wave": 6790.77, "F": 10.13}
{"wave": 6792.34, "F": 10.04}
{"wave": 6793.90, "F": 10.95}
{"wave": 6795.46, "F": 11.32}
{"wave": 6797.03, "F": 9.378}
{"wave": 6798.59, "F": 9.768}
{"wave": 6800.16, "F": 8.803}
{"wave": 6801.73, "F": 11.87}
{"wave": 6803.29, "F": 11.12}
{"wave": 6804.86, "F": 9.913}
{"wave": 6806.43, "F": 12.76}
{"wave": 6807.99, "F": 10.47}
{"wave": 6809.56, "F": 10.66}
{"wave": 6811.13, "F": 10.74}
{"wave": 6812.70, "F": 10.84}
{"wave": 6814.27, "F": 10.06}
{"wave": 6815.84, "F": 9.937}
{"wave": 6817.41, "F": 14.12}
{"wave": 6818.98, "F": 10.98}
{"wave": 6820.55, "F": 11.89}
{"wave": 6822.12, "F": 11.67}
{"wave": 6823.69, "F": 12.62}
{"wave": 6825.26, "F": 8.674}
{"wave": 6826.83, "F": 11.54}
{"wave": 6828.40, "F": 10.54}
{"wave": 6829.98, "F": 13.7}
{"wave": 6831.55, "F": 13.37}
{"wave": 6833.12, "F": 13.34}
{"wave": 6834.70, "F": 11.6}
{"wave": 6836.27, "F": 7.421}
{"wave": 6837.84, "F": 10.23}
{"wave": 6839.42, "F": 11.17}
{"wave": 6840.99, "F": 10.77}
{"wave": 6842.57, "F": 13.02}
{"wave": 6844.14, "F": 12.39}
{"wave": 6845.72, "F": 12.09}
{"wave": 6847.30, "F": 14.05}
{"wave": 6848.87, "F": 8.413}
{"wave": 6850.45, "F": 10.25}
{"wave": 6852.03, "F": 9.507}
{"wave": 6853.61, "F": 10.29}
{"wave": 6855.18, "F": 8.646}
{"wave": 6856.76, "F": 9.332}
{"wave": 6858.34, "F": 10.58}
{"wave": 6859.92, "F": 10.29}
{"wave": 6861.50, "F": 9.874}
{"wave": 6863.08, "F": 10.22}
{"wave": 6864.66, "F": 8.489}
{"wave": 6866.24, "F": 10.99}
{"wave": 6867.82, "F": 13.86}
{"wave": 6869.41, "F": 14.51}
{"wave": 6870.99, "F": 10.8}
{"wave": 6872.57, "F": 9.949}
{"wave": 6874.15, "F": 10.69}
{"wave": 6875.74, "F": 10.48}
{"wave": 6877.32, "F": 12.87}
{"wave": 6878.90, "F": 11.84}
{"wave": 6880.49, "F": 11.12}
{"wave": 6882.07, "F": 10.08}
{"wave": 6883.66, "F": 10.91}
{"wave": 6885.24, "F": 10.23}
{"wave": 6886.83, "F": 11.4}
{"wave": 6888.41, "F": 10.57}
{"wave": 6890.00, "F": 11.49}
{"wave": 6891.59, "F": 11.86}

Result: 1.07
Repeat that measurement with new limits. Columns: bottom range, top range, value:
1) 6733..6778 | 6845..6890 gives 1.04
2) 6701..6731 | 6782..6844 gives 1.06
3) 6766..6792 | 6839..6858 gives 1.07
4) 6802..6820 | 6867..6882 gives 1.08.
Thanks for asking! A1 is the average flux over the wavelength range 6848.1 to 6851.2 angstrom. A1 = 9.32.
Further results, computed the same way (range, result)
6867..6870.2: 14.1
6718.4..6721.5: 10.6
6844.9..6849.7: 11.5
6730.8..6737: 10.7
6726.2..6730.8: 10.6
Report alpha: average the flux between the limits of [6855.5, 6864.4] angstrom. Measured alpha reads 9.89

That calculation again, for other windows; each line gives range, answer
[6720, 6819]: 10.7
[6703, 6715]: 10.8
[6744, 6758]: 10.7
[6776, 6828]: 10.8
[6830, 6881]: 11.1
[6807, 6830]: 11.2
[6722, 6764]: 10.8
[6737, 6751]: 10.8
